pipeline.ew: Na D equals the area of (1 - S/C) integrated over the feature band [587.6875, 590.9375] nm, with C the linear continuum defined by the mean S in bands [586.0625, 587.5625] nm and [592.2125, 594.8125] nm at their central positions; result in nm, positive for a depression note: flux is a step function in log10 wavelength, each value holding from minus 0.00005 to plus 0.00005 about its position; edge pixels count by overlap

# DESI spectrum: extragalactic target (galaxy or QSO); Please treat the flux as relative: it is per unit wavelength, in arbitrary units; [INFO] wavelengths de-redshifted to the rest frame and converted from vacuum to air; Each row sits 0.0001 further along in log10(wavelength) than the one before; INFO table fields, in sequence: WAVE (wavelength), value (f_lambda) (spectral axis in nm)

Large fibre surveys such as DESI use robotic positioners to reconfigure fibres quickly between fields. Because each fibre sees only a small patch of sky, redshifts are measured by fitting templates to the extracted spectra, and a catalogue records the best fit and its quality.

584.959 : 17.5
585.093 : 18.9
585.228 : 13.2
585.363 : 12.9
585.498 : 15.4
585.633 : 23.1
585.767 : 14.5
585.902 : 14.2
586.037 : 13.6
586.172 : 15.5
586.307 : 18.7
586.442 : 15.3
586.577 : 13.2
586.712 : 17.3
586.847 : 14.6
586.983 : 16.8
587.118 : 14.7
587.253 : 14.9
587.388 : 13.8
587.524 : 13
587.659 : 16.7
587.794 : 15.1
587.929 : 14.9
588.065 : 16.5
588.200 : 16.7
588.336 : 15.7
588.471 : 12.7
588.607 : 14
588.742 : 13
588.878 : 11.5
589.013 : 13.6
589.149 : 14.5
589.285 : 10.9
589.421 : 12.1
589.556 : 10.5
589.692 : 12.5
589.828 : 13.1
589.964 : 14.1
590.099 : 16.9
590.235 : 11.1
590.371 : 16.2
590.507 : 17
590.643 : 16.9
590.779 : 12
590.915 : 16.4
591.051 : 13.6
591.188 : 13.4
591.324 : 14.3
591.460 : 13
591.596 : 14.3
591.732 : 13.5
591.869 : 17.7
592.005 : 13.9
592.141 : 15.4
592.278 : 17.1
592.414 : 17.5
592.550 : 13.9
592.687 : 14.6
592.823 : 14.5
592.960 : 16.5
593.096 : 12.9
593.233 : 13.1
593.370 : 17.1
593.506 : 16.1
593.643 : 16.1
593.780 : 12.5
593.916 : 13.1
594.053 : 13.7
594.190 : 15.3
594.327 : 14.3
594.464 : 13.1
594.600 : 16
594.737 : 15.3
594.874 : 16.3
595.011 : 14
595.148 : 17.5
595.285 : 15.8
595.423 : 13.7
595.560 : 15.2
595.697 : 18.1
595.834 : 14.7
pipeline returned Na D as 0.22 nm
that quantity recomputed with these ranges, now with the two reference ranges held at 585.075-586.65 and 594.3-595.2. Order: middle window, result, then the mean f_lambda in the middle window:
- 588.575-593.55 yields 0.36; 14.3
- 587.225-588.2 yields 0.03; 15.1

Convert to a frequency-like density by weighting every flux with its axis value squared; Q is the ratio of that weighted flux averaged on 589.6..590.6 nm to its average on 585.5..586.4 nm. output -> 0.89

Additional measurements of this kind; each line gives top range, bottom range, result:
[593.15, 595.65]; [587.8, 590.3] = 1.12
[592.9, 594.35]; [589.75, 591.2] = 1.01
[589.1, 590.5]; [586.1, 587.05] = 0.85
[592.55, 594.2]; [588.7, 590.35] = 1.14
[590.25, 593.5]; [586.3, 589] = 1.02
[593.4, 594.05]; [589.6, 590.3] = 1.10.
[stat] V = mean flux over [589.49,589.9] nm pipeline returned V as 12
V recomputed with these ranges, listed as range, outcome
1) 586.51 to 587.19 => 15.3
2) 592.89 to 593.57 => 15.1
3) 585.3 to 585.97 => 16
